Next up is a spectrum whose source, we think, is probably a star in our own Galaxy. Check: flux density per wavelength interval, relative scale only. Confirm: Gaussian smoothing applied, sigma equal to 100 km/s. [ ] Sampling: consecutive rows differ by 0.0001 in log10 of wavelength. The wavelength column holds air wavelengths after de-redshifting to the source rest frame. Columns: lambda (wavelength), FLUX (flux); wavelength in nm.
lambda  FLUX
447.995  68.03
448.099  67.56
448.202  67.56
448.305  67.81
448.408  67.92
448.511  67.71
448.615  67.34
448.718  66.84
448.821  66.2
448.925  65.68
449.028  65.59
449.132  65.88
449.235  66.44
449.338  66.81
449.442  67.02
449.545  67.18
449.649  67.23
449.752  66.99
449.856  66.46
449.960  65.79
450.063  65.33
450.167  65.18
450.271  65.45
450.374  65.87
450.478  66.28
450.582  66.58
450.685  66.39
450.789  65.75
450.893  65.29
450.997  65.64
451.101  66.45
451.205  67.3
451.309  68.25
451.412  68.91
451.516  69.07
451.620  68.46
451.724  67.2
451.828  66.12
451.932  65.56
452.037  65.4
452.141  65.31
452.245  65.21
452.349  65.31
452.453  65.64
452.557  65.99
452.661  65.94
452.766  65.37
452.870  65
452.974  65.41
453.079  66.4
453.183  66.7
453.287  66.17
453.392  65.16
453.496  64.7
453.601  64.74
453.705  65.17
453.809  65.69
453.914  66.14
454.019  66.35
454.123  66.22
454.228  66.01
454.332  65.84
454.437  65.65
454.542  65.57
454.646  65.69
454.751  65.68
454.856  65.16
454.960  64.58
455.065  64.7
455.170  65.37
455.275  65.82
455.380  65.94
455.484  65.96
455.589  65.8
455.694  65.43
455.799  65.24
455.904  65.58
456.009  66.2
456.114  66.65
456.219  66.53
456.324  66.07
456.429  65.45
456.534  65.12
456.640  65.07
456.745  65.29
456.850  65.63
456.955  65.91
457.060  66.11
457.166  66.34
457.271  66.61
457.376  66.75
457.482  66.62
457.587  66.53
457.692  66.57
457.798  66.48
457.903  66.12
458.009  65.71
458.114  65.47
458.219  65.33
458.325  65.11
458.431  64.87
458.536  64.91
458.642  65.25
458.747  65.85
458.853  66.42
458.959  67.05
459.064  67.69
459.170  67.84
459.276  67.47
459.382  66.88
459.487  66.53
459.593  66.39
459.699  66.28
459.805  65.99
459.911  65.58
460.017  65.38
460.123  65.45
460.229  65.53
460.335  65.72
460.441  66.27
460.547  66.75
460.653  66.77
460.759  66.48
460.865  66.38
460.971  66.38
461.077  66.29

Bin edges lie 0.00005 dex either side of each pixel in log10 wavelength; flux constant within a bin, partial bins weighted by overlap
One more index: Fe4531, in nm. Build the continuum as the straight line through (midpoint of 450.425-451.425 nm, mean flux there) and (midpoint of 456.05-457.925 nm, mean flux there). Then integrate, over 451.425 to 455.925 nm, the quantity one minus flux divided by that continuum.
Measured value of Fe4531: 0.04 nm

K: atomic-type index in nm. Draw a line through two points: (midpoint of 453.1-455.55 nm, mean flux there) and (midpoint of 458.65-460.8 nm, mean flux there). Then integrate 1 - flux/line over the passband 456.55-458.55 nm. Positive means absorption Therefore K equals 0.01 nm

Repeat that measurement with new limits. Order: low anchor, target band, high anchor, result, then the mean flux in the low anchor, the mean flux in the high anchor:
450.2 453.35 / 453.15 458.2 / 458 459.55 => 0.03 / 66.3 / 66.2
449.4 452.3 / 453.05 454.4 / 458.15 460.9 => 0.01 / 66.5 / 66.2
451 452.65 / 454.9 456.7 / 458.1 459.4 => 0.02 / 66.7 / 66.1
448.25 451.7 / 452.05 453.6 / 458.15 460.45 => 0.02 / 66.7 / 66.1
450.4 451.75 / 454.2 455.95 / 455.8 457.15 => 0.02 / 67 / 65.8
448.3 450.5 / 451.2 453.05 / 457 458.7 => 0.00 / 66.5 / 65.9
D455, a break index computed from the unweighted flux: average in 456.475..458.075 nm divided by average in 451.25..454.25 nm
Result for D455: 1.00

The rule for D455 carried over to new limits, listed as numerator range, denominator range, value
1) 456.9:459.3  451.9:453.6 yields 1.01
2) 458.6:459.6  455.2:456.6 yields 1.02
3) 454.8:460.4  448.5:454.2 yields 1.00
